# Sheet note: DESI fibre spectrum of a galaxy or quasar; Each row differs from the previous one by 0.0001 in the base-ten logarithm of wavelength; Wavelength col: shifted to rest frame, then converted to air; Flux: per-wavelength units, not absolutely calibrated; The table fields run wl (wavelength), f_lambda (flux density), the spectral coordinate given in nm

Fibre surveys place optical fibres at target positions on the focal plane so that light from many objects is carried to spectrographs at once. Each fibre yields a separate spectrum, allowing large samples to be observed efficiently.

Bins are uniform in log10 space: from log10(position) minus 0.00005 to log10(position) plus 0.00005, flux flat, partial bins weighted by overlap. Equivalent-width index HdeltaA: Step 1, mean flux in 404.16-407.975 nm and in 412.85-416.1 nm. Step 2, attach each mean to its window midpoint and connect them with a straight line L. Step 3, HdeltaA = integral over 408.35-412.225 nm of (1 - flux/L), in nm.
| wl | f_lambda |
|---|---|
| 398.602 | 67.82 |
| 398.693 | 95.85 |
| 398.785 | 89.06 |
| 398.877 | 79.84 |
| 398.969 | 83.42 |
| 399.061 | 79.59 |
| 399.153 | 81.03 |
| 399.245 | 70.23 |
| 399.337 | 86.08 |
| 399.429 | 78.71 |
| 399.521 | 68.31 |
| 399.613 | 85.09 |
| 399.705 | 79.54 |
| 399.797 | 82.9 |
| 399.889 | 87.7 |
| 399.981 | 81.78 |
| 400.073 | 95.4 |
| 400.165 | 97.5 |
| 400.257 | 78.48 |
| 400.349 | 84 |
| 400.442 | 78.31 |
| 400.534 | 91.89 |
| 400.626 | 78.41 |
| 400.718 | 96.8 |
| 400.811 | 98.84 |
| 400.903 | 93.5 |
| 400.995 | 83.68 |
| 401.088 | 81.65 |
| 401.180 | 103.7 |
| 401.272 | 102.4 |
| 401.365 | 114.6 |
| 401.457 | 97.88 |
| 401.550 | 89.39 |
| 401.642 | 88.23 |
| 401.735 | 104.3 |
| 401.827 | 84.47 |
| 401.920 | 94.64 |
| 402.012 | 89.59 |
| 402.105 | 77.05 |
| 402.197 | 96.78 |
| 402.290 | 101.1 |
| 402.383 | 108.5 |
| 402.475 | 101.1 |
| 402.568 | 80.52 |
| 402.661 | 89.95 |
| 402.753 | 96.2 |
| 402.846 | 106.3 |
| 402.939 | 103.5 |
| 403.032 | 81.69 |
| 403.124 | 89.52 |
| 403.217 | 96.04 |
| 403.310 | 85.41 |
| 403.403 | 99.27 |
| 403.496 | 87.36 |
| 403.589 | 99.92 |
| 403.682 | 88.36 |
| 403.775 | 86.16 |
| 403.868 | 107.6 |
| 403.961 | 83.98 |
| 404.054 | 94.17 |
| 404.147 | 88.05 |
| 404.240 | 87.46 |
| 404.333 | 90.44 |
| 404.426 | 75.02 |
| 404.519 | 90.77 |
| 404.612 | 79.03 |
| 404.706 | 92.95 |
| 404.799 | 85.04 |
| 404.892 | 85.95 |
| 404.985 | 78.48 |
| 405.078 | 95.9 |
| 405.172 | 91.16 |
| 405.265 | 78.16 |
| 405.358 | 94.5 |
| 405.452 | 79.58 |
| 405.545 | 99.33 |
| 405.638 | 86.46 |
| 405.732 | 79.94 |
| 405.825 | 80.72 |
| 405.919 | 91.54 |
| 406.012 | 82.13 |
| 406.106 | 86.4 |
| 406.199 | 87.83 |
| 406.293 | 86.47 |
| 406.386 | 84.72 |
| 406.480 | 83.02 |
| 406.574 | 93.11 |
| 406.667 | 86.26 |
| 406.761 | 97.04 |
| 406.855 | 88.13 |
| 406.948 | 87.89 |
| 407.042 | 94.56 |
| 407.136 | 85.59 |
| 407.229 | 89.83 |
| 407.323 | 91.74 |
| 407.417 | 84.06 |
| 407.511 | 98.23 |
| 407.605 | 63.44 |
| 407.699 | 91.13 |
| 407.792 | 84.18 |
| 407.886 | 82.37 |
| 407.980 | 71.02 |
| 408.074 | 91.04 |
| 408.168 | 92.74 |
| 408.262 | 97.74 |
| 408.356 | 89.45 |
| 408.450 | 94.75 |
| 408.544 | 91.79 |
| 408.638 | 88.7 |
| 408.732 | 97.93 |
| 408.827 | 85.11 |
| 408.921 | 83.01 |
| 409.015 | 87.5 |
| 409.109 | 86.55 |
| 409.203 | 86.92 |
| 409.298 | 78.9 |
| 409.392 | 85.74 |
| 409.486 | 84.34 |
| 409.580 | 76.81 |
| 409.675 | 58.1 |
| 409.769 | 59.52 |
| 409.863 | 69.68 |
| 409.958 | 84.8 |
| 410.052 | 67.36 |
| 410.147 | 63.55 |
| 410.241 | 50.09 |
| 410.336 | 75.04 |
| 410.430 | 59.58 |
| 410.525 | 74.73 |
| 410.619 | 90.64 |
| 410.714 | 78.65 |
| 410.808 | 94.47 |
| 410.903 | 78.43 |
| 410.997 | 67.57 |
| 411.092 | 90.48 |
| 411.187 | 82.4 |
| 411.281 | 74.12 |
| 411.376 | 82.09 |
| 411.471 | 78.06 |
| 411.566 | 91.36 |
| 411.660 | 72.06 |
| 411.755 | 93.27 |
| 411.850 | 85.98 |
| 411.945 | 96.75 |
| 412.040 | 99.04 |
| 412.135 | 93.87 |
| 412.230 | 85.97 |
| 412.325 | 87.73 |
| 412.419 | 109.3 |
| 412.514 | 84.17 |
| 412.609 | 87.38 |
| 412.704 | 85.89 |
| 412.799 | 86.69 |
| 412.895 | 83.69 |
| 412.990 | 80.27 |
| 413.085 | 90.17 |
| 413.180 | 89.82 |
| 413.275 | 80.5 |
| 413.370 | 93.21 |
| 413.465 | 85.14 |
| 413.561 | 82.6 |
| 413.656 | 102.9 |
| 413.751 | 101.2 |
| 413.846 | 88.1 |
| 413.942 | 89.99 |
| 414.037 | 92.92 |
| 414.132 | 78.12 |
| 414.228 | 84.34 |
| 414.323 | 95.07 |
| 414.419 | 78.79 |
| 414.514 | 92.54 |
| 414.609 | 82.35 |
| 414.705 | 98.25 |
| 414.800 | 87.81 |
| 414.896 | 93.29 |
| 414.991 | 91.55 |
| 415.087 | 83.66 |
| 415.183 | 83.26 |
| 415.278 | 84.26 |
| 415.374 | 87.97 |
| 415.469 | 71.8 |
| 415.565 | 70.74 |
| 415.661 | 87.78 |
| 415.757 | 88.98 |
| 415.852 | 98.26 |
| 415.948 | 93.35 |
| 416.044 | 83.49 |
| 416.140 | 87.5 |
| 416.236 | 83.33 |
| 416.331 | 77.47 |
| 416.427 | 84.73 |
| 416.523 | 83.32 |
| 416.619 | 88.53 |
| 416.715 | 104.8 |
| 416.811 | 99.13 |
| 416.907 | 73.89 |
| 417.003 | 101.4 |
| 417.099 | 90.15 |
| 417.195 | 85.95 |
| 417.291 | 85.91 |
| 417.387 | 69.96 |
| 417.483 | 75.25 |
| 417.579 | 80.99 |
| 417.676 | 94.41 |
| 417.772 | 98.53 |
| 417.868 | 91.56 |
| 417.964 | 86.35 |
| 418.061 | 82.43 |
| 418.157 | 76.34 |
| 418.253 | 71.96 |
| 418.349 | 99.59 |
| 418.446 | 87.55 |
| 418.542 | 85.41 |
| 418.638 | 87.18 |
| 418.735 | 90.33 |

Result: 0.26 nm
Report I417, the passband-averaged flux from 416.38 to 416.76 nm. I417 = 90.2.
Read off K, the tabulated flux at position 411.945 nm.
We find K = 96.75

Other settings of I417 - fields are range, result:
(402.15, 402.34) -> 98.9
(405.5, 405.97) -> 87.5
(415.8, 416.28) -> 89.2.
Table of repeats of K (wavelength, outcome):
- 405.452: 79.58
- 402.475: 101.1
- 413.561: 82.6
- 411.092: 90.48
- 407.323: 91.74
